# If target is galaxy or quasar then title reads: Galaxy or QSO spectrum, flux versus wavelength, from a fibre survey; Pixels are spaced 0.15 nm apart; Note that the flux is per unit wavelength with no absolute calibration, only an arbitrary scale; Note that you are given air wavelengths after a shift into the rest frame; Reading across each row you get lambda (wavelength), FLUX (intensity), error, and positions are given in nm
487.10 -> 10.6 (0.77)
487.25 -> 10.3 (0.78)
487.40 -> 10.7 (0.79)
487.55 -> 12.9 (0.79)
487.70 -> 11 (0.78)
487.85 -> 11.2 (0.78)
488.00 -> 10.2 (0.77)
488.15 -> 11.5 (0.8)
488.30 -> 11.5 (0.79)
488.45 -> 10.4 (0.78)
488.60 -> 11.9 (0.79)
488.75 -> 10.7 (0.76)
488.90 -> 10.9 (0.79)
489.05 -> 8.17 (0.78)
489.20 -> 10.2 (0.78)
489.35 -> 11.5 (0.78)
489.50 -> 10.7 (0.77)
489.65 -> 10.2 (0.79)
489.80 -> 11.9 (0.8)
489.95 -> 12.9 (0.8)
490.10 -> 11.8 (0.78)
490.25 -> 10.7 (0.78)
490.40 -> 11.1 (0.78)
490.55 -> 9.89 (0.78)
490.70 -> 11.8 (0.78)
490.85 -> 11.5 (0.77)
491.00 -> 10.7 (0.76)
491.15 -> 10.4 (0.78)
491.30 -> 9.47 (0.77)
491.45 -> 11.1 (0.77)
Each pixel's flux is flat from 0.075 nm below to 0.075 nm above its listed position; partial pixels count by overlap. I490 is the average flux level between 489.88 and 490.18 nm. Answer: 12.3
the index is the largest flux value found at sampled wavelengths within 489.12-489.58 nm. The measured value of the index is 11.5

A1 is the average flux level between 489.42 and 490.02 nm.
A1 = 11.4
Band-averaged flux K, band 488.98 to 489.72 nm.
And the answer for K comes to 10.2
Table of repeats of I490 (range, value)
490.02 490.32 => 11.3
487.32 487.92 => 11.4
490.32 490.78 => 10.9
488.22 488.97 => 11.1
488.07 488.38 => 11.5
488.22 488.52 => 11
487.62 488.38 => 11.1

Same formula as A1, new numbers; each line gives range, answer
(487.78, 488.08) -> 10.7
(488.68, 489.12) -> 9.93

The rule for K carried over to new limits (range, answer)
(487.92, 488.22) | 10.8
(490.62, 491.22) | 11.1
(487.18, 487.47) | 10.5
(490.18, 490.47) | 10.9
